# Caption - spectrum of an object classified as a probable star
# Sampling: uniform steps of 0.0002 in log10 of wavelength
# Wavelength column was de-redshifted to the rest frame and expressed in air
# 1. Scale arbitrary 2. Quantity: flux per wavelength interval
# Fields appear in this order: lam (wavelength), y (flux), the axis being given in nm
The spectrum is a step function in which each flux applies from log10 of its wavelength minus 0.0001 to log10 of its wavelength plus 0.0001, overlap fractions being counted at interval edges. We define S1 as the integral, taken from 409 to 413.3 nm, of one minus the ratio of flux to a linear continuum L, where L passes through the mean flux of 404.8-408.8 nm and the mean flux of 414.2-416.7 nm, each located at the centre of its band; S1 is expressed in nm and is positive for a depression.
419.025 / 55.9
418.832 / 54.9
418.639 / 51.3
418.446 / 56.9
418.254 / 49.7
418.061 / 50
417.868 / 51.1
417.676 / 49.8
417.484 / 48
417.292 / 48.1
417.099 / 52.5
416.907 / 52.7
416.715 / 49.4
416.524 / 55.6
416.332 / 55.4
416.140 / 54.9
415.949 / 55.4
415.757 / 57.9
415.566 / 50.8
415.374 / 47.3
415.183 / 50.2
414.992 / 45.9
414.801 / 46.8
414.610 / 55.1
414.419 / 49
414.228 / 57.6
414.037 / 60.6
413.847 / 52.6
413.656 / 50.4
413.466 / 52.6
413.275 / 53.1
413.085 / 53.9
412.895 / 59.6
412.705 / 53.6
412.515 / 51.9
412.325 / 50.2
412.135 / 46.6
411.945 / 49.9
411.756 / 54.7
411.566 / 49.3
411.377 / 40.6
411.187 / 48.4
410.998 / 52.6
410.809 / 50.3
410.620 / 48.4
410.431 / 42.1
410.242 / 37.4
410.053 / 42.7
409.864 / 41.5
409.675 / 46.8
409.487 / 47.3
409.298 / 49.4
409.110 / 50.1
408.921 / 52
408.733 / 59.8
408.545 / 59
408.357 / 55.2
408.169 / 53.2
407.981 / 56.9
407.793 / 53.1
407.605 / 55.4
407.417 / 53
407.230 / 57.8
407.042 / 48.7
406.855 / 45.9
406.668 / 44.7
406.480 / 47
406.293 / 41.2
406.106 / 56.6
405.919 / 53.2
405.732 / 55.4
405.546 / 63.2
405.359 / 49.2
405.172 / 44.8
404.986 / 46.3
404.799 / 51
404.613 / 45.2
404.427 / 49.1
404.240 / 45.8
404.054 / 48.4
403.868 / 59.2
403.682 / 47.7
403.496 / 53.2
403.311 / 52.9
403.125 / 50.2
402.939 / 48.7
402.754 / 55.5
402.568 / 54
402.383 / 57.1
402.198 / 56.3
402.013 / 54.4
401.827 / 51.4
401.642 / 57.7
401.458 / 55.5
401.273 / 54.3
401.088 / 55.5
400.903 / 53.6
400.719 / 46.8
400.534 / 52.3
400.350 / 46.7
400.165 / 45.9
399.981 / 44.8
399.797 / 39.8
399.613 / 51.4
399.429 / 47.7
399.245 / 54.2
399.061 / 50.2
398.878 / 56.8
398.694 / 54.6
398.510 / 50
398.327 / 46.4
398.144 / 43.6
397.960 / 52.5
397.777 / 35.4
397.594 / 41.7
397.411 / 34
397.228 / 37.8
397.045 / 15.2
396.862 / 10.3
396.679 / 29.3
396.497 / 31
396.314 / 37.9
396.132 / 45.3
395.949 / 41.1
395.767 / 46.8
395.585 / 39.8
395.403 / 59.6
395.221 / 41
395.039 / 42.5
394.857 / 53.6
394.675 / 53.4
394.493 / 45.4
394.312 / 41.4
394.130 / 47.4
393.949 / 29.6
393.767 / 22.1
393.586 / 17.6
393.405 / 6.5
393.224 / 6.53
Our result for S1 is 0.30 nm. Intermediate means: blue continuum 52.3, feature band 48.7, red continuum 52.2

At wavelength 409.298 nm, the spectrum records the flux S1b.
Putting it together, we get 49.4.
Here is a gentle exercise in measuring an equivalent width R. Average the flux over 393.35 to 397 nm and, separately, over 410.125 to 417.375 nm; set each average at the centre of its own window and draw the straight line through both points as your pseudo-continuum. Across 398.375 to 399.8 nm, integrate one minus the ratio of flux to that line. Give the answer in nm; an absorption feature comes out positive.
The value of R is -0.39 nm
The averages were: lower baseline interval 37.1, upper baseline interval 51.1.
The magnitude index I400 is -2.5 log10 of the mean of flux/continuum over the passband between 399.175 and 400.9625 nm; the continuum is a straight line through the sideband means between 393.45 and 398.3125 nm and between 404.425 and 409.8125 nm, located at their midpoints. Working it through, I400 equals -0.12 mag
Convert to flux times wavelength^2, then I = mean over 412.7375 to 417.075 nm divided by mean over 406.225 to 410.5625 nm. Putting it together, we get 1.10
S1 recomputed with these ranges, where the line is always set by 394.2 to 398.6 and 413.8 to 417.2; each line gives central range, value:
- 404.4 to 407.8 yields -0.27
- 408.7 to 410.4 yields 0.07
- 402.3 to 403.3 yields -0.19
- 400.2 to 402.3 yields -0.44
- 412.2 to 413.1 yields -0.05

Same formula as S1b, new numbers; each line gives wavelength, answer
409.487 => 47.3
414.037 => 60.6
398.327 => 46.4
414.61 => 55.1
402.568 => 54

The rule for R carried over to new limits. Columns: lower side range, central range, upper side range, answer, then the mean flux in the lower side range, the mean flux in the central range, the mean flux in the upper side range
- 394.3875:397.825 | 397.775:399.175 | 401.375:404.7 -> -0.19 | 39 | 49.6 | 52.4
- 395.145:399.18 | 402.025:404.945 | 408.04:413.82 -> -0.41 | 41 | 51.6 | 50.2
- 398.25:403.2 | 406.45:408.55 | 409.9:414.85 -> -0.06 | 51.6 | 52.4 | 50.3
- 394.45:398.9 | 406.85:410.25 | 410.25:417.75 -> -0.22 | 41.5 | 51.3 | 51.2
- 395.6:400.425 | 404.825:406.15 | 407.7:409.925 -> -0.09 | 41.9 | 52.4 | 52.2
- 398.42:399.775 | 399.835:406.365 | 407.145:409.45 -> 0.16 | 51.5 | 51.5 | 54.4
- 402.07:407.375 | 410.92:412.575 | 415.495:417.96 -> 0.08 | 51.1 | 49.3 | 52.5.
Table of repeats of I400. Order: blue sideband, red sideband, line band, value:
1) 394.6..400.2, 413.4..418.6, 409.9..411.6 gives 0.092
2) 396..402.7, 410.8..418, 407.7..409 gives -0.130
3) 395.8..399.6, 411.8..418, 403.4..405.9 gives -0.117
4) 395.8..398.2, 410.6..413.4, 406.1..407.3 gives -0.063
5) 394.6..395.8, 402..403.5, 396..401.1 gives 0.177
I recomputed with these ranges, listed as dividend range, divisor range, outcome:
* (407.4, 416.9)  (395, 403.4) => 1.18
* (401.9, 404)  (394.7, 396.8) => 1.31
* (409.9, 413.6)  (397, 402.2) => 1.09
